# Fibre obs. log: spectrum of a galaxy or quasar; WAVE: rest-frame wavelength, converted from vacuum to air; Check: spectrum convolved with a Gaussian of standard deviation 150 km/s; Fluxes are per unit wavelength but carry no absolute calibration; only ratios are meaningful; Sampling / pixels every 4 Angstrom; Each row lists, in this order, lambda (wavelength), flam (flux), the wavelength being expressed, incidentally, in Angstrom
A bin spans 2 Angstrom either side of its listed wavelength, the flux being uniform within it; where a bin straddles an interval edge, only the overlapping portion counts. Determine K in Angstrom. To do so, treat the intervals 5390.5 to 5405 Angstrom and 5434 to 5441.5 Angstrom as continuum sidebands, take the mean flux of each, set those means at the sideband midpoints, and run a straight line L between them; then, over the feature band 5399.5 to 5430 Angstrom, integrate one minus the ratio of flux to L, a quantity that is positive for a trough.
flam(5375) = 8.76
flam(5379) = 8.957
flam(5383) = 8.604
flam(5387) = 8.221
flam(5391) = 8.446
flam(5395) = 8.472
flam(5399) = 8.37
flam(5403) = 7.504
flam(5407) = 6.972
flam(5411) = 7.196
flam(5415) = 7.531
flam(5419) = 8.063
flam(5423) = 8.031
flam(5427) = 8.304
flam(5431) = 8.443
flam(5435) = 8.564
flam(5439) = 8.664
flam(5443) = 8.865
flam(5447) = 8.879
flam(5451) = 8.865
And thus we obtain 2.38 Angstrom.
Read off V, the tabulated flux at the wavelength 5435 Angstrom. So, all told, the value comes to 8.564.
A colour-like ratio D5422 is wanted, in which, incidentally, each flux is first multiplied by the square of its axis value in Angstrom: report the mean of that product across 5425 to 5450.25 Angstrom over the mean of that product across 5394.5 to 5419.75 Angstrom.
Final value 1.14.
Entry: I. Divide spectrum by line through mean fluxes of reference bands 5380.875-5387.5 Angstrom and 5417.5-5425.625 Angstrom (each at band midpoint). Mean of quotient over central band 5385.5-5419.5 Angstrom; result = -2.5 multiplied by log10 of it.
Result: 0.06 mag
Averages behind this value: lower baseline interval 8.47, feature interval 7.85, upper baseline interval 8.07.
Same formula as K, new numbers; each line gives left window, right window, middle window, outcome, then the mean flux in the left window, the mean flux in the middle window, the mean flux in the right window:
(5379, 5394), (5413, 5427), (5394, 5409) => 0.8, 8.5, 7.79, 7.94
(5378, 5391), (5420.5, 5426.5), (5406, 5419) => 1.3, 8.54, 7.38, 8.1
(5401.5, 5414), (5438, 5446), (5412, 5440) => -0.4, 7.24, 8.18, 8.79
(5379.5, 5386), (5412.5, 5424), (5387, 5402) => 0.0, 8.63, 8.34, 7.83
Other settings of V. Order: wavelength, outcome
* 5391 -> 8.446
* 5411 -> 7.196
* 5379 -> 8.957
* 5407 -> 6.972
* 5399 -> 8.37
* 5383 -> 8.604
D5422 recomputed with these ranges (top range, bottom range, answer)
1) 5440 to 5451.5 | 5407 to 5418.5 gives 1.21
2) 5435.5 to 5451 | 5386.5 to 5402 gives 1.07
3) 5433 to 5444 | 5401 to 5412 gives 1.22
